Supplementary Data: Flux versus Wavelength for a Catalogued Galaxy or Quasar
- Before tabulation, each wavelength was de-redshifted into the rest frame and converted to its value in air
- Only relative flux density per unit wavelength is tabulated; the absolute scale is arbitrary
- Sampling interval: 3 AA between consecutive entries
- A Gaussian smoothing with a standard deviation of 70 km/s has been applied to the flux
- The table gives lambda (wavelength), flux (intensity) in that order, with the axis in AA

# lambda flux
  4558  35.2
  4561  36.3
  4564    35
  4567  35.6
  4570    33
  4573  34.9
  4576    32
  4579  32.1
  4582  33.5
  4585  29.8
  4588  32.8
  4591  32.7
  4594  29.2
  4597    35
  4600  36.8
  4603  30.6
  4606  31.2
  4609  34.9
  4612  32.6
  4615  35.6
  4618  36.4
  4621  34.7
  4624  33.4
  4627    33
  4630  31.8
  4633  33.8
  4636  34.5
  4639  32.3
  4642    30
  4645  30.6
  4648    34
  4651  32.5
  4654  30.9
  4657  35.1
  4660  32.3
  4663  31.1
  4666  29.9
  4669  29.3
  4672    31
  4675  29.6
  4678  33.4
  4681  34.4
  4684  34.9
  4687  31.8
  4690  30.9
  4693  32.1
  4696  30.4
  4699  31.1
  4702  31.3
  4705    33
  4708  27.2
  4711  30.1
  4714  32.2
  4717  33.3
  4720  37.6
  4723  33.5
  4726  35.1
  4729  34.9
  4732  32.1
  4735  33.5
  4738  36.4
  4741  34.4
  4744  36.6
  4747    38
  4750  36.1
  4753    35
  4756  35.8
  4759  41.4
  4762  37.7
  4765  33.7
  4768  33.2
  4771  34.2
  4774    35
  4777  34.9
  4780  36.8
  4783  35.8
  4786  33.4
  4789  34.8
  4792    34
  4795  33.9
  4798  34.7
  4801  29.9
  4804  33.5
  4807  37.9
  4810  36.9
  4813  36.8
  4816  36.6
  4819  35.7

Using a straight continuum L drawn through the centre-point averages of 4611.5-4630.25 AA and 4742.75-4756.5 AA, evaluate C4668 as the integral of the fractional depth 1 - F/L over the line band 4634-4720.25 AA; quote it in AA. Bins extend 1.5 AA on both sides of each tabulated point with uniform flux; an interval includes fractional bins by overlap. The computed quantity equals 7.9 AA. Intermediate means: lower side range 34.1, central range 31.9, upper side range 36.3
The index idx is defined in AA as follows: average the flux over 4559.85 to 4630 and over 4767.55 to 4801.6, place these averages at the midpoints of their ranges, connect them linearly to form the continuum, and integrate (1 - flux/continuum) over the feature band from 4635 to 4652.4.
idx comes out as 0.7 AA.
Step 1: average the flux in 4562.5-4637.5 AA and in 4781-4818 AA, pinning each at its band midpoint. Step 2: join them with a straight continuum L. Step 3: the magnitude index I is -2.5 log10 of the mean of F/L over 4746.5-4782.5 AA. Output -0.040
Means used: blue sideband 33.4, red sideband 34.9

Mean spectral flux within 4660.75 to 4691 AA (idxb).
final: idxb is 31.7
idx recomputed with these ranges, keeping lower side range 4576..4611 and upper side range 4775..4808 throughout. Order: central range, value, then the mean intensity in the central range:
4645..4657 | 0.2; 32.6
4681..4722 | 1.8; 32.1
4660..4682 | 1.4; 31.2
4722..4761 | -1.9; 35.7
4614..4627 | -0.8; 34.8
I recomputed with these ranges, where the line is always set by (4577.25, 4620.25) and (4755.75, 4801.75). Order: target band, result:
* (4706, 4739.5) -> 0.04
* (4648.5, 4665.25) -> 0.04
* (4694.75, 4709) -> 0.12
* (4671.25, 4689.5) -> 0.05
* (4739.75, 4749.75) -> -0.05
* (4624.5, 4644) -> 0.03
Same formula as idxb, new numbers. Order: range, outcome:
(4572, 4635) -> 33.2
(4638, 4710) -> 31.6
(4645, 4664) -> 32.5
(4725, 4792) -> 35.4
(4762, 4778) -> 34.5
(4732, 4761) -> 36.2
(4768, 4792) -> 34.8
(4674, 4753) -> 33.3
